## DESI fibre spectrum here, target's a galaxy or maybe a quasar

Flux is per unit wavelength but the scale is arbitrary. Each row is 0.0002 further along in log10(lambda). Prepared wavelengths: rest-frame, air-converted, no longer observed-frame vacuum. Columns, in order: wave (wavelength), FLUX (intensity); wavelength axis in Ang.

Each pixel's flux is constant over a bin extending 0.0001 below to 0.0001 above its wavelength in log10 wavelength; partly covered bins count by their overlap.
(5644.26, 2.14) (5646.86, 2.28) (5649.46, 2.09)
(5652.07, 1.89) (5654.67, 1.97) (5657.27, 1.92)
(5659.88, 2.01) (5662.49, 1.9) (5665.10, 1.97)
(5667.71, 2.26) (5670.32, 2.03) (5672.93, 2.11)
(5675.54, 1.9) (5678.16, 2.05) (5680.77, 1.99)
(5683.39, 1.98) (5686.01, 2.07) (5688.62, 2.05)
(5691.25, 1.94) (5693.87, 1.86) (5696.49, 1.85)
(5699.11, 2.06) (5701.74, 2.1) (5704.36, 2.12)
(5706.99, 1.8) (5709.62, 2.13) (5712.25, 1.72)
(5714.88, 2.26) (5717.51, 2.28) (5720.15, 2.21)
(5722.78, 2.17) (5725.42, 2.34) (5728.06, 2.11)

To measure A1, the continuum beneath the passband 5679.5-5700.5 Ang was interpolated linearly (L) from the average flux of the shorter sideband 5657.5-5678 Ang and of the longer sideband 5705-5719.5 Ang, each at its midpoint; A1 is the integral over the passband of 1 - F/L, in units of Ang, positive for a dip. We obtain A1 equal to 0.6 Ang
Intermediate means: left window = 2.02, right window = 2.05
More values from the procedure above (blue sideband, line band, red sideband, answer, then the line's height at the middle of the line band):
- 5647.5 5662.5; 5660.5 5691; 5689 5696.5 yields -1.31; 1.94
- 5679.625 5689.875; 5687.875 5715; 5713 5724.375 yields 1.75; 2.11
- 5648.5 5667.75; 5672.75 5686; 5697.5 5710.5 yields 0.02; 2.01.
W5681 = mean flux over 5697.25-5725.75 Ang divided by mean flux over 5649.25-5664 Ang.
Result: 1.1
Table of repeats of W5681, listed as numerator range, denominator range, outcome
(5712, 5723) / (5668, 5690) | 1.06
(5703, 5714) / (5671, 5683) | 0.97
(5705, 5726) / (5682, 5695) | 1.06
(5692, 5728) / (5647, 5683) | 1.03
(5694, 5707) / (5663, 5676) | 0.97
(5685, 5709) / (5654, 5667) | 1.01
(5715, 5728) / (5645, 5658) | 1.10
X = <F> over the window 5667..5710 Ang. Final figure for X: 2.01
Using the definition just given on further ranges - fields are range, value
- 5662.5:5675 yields 2.06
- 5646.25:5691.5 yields 2.02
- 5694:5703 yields 1.98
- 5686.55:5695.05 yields 1.96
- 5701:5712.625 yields 1.99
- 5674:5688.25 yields 2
